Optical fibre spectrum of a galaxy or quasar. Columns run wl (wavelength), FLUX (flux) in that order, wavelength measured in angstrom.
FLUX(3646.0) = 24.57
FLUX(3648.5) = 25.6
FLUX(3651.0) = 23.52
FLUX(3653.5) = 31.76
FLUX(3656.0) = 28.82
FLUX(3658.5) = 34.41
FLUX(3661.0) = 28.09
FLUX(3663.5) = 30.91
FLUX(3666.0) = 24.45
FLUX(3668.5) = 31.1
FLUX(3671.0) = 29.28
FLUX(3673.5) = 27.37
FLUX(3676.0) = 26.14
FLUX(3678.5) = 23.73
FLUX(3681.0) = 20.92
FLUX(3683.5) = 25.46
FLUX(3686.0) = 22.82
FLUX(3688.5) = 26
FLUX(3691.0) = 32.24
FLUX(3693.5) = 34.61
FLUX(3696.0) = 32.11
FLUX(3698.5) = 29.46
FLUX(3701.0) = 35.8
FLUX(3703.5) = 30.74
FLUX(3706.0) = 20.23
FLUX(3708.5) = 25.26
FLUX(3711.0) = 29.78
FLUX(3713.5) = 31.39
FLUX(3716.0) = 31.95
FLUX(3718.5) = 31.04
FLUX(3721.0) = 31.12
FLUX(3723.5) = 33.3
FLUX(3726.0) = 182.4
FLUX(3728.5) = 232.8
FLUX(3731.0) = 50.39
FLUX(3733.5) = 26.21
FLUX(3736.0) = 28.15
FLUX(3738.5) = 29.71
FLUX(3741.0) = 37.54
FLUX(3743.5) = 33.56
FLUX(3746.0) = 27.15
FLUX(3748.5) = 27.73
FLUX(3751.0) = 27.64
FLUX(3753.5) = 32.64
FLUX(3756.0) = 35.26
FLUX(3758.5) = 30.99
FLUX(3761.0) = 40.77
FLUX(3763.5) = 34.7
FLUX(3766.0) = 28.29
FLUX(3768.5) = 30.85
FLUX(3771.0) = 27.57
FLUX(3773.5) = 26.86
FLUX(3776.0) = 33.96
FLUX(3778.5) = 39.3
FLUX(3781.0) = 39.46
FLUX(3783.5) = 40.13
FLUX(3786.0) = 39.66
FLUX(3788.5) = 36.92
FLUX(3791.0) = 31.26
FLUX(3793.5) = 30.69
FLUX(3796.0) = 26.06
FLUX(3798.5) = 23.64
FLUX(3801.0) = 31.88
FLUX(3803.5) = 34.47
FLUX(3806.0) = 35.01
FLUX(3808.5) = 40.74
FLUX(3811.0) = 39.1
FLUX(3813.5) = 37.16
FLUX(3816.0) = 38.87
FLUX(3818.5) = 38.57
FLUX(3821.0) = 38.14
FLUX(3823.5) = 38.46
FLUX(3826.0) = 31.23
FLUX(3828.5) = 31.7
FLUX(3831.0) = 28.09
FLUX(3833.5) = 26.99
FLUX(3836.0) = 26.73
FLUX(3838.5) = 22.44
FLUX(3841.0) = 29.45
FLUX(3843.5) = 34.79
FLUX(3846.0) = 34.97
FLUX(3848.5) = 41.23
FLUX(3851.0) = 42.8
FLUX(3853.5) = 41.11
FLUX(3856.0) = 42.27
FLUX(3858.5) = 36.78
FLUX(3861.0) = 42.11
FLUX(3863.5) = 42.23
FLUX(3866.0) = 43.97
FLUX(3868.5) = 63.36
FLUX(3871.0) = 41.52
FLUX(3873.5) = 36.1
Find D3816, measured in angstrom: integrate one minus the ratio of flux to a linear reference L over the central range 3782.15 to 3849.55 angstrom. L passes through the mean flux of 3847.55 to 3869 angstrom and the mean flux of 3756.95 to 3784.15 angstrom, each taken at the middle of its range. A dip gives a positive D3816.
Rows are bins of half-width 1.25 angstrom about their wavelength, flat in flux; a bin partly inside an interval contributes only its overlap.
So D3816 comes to 8.6 angstrom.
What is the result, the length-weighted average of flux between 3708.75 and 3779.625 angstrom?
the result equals 44.5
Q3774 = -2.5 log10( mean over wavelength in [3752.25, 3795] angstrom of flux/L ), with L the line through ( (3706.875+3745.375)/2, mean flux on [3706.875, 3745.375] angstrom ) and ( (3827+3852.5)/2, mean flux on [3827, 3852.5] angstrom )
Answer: 0.31 mag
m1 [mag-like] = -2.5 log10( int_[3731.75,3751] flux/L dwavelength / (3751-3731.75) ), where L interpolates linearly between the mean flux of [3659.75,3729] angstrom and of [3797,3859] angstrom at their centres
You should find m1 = 0.23 mag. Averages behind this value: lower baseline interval 39.4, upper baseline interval 34.6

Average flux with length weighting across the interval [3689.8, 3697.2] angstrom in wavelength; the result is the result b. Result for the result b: 33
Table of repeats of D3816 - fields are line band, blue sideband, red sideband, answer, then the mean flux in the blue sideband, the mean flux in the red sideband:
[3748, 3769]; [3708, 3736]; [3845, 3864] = 9.1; 63.6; 40.4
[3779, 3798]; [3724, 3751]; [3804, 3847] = 5.0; 64.8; 33.7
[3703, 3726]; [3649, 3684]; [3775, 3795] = -4.7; 27.6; 36.3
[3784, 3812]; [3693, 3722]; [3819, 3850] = -1.8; 30.2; 32.3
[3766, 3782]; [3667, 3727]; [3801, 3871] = 1.5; 34.5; 37.1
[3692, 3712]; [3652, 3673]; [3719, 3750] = 7.1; 29.7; 60.7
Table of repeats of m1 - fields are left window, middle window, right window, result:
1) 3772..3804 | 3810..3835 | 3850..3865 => 0.07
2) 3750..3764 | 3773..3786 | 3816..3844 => -0.12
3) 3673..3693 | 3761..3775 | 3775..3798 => 0.09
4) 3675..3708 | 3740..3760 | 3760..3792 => 0.03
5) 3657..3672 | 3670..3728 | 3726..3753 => 0.17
